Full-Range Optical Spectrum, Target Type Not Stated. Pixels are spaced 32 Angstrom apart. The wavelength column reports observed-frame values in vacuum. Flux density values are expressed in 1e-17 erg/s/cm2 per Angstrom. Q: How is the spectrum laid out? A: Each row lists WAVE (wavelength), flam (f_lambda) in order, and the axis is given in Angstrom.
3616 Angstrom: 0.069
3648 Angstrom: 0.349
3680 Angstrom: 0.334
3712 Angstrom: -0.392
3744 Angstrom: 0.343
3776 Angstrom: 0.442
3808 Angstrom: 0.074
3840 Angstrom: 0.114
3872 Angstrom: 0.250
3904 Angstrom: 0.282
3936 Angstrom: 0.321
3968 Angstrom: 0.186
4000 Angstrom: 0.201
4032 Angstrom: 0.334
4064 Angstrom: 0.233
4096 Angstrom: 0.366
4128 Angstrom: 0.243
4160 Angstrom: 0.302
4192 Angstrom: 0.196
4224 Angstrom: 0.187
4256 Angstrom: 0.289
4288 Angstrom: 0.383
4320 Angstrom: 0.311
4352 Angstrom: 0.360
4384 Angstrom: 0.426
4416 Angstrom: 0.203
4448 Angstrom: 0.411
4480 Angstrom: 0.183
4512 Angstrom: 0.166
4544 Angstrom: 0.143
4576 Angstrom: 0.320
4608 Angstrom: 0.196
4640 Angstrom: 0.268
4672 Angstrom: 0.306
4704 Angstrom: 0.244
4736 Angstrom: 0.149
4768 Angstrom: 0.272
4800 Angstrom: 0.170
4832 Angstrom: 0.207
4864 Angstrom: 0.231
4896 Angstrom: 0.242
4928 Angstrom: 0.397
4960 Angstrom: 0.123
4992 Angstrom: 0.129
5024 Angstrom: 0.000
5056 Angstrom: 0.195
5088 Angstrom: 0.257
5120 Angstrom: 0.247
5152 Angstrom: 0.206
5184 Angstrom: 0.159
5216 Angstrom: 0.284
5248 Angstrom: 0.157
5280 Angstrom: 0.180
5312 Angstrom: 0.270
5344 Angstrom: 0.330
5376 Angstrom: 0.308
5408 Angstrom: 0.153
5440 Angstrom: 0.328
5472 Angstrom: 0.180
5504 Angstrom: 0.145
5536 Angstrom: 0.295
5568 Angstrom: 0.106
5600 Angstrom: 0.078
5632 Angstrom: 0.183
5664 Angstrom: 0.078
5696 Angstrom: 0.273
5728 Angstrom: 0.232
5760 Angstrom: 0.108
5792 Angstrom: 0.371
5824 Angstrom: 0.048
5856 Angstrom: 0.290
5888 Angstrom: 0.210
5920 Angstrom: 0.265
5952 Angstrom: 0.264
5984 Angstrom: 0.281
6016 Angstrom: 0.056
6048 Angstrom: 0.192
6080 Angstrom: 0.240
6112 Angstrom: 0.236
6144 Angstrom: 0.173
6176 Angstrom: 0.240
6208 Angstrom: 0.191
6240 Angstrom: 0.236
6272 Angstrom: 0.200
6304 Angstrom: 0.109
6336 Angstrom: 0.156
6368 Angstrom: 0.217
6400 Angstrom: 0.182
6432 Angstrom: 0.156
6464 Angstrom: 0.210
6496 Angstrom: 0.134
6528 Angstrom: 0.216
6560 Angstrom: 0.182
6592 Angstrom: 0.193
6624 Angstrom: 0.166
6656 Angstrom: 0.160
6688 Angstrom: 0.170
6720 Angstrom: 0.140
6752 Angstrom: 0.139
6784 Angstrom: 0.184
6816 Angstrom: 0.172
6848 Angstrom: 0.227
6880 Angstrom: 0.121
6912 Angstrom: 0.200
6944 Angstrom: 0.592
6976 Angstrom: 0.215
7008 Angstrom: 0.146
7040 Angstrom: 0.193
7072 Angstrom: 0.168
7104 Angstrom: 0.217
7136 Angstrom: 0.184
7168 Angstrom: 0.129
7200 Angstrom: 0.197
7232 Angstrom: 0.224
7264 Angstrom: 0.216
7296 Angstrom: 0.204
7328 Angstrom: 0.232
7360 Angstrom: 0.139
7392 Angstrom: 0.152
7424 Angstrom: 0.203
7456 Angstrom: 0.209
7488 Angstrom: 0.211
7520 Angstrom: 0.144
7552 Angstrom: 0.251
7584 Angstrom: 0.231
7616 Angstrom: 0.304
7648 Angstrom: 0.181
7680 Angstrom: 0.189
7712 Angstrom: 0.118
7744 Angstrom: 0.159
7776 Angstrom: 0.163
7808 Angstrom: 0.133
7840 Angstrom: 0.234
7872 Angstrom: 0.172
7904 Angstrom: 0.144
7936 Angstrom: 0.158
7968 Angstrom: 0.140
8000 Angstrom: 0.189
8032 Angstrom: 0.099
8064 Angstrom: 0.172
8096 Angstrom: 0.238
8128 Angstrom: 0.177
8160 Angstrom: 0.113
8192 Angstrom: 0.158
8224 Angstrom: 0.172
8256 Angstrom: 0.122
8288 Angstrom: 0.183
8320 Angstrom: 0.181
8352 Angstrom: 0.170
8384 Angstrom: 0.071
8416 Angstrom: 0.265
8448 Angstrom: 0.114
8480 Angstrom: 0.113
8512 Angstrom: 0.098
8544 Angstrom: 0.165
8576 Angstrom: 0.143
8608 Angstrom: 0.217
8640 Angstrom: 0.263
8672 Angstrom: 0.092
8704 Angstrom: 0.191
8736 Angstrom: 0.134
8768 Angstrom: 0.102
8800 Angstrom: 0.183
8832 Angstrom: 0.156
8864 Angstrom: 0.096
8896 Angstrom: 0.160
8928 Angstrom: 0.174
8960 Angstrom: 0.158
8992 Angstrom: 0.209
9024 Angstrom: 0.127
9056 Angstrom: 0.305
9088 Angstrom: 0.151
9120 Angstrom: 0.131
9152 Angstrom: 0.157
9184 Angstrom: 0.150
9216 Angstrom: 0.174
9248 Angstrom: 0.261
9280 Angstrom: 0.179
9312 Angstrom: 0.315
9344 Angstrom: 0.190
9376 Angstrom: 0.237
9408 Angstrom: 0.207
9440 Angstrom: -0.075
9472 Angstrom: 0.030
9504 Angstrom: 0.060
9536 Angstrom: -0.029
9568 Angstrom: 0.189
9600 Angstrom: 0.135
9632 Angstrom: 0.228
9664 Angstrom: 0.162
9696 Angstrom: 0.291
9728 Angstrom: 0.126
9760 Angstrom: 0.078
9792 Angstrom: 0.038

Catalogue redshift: 0.86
